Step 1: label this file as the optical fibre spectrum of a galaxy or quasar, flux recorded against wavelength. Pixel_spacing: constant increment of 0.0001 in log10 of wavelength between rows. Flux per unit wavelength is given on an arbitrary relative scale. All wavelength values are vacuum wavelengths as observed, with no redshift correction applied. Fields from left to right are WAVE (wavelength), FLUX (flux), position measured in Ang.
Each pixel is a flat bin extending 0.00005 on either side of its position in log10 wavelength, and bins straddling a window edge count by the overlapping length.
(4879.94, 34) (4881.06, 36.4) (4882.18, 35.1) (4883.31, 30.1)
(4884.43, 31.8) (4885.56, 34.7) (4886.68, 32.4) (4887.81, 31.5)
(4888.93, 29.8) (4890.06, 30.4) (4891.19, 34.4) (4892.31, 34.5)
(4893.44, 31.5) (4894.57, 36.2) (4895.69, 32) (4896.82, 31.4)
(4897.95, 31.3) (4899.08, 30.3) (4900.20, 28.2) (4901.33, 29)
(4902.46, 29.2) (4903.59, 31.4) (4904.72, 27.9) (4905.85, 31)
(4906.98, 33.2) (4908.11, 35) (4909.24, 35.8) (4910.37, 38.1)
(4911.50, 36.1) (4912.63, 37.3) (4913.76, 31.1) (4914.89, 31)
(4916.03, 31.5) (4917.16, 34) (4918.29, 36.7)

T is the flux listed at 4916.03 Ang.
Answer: 31.5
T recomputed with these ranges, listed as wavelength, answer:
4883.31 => 30.1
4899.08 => 30.3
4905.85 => 31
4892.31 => 34.5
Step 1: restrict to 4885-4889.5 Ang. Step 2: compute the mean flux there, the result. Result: 32.1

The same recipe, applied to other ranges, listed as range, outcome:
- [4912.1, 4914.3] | 34.2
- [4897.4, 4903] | 29.6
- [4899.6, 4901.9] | 28.7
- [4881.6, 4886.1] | 32.9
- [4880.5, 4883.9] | 33.9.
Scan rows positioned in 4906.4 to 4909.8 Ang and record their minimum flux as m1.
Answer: 33.2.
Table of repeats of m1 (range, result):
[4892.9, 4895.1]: 31.5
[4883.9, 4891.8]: 29.8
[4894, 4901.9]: 28.2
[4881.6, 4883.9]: 30.1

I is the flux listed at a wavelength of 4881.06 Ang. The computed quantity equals 36.4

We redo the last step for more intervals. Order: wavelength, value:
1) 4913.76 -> 31.1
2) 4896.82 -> 31.4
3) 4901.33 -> 29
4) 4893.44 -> 31.5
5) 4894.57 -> 36.2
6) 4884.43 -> 31.8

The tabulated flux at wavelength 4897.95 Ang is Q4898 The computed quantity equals 31.3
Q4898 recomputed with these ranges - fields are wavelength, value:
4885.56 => 34.7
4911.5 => 36.1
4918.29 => 36.7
